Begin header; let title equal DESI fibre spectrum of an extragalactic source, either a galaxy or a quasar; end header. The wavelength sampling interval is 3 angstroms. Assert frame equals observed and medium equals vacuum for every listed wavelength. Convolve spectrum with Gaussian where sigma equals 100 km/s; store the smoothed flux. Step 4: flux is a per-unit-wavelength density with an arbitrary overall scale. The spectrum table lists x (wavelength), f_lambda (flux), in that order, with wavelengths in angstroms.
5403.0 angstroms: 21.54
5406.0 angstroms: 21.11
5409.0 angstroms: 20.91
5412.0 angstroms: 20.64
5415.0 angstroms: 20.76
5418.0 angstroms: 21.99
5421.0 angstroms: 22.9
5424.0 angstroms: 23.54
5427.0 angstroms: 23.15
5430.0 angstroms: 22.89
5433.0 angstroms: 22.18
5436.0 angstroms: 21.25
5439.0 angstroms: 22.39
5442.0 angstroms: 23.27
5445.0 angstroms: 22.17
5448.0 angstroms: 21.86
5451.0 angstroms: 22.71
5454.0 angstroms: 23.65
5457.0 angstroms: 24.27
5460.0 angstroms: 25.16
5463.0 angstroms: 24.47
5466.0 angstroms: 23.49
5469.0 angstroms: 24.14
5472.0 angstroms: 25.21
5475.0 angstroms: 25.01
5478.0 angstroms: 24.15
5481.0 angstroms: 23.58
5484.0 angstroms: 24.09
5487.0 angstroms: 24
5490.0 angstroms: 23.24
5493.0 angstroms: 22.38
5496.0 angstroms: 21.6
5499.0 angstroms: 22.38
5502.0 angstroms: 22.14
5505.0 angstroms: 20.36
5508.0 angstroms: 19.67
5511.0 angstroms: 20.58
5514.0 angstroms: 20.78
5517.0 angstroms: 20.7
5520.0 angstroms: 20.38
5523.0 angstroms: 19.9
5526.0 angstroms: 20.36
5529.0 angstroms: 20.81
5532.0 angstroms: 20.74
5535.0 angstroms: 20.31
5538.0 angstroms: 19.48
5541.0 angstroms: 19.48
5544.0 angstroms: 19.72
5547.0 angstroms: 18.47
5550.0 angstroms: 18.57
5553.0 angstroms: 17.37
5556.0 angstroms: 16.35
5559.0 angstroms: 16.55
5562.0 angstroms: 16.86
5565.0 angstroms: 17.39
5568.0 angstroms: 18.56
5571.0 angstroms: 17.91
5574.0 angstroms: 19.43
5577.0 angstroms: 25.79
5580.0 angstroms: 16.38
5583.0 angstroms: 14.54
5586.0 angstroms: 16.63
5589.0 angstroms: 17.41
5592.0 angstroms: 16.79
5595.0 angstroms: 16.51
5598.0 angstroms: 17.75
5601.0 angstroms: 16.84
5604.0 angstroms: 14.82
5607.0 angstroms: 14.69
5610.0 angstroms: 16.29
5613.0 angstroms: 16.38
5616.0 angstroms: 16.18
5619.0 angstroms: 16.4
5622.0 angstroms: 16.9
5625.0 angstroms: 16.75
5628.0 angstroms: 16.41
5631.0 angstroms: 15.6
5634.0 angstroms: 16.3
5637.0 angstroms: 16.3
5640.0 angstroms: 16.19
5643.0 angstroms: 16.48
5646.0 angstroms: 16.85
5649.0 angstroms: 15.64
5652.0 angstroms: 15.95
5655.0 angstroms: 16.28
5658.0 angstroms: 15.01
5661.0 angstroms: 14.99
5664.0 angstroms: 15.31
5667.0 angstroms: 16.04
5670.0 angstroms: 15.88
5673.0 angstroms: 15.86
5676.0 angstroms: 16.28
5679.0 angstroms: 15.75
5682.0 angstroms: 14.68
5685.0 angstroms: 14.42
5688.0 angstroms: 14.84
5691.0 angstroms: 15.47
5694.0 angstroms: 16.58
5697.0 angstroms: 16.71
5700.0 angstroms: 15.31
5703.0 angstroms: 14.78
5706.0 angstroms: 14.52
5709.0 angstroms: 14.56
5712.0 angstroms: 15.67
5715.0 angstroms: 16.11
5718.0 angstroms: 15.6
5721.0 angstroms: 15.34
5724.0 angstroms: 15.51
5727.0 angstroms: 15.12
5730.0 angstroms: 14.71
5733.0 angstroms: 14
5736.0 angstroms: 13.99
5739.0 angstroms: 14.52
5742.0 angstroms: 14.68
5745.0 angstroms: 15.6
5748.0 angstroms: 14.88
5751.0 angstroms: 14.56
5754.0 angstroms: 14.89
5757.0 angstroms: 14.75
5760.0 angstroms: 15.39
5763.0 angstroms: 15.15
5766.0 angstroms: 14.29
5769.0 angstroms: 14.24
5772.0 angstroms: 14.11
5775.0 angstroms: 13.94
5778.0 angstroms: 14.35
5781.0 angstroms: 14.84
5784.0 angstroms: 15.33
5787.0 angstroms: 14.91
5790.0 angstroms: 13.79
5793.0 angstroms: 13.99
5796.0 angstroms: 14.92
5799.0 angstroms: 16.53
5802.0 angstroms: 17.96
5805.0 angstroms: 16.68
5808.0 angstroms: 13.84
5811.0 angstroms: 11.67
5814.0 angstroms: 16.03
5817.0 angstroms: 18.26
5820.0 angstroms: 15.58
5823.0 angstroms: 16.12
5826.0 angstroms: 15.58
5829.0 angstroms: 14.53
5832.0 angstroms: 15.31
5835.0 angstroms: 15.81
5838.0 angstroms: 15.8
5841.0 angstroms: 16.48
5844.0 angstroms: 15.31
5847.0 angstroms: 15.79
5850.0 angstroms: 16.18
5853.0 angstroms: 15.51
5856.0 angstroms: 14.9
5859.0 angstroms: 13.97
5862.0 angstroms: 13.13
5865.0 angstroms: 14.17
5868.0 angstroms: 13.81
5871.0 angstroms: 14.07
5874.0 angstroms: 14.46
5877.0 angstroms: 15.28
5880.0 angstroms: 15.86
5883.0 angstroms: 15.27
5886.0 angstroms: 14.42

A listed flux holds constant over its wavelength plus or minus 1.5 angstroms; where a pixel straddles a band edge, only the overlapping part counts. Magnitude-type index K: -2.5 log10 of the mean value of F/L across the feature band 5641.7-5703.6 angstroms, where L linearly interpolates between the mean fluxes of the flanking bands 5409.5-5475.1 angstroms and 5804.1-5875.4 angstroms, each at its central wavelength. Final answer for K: 0.17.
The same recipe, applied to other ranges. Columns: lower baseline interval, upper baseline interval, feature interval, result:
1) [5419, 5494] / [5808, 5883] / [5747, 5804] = 0.117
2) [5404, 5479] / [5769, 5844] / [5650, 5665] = 0.184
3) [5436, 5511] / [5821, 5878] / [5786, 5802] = 0.077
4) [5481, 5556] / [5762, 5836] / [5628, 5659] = 0.134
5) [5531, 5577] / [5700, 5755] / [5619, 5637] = 0.046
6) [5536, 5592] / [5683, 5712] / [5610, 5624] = 0.035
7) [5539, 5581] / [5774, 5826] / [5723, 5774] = 0.087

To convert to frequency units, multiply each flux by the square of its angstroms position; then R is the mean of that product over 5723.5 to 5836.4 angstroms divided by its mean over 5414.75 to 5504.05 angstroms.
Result 0.73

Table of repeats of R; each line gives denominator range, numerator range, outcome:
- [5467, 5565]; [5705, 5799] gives 0.77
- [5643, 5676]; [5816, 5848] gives 1.06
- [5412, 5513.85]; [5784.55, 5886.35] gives 0.76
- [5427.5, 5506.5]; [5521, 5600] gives 0.82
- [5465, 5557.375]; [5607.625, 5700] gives 0.79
